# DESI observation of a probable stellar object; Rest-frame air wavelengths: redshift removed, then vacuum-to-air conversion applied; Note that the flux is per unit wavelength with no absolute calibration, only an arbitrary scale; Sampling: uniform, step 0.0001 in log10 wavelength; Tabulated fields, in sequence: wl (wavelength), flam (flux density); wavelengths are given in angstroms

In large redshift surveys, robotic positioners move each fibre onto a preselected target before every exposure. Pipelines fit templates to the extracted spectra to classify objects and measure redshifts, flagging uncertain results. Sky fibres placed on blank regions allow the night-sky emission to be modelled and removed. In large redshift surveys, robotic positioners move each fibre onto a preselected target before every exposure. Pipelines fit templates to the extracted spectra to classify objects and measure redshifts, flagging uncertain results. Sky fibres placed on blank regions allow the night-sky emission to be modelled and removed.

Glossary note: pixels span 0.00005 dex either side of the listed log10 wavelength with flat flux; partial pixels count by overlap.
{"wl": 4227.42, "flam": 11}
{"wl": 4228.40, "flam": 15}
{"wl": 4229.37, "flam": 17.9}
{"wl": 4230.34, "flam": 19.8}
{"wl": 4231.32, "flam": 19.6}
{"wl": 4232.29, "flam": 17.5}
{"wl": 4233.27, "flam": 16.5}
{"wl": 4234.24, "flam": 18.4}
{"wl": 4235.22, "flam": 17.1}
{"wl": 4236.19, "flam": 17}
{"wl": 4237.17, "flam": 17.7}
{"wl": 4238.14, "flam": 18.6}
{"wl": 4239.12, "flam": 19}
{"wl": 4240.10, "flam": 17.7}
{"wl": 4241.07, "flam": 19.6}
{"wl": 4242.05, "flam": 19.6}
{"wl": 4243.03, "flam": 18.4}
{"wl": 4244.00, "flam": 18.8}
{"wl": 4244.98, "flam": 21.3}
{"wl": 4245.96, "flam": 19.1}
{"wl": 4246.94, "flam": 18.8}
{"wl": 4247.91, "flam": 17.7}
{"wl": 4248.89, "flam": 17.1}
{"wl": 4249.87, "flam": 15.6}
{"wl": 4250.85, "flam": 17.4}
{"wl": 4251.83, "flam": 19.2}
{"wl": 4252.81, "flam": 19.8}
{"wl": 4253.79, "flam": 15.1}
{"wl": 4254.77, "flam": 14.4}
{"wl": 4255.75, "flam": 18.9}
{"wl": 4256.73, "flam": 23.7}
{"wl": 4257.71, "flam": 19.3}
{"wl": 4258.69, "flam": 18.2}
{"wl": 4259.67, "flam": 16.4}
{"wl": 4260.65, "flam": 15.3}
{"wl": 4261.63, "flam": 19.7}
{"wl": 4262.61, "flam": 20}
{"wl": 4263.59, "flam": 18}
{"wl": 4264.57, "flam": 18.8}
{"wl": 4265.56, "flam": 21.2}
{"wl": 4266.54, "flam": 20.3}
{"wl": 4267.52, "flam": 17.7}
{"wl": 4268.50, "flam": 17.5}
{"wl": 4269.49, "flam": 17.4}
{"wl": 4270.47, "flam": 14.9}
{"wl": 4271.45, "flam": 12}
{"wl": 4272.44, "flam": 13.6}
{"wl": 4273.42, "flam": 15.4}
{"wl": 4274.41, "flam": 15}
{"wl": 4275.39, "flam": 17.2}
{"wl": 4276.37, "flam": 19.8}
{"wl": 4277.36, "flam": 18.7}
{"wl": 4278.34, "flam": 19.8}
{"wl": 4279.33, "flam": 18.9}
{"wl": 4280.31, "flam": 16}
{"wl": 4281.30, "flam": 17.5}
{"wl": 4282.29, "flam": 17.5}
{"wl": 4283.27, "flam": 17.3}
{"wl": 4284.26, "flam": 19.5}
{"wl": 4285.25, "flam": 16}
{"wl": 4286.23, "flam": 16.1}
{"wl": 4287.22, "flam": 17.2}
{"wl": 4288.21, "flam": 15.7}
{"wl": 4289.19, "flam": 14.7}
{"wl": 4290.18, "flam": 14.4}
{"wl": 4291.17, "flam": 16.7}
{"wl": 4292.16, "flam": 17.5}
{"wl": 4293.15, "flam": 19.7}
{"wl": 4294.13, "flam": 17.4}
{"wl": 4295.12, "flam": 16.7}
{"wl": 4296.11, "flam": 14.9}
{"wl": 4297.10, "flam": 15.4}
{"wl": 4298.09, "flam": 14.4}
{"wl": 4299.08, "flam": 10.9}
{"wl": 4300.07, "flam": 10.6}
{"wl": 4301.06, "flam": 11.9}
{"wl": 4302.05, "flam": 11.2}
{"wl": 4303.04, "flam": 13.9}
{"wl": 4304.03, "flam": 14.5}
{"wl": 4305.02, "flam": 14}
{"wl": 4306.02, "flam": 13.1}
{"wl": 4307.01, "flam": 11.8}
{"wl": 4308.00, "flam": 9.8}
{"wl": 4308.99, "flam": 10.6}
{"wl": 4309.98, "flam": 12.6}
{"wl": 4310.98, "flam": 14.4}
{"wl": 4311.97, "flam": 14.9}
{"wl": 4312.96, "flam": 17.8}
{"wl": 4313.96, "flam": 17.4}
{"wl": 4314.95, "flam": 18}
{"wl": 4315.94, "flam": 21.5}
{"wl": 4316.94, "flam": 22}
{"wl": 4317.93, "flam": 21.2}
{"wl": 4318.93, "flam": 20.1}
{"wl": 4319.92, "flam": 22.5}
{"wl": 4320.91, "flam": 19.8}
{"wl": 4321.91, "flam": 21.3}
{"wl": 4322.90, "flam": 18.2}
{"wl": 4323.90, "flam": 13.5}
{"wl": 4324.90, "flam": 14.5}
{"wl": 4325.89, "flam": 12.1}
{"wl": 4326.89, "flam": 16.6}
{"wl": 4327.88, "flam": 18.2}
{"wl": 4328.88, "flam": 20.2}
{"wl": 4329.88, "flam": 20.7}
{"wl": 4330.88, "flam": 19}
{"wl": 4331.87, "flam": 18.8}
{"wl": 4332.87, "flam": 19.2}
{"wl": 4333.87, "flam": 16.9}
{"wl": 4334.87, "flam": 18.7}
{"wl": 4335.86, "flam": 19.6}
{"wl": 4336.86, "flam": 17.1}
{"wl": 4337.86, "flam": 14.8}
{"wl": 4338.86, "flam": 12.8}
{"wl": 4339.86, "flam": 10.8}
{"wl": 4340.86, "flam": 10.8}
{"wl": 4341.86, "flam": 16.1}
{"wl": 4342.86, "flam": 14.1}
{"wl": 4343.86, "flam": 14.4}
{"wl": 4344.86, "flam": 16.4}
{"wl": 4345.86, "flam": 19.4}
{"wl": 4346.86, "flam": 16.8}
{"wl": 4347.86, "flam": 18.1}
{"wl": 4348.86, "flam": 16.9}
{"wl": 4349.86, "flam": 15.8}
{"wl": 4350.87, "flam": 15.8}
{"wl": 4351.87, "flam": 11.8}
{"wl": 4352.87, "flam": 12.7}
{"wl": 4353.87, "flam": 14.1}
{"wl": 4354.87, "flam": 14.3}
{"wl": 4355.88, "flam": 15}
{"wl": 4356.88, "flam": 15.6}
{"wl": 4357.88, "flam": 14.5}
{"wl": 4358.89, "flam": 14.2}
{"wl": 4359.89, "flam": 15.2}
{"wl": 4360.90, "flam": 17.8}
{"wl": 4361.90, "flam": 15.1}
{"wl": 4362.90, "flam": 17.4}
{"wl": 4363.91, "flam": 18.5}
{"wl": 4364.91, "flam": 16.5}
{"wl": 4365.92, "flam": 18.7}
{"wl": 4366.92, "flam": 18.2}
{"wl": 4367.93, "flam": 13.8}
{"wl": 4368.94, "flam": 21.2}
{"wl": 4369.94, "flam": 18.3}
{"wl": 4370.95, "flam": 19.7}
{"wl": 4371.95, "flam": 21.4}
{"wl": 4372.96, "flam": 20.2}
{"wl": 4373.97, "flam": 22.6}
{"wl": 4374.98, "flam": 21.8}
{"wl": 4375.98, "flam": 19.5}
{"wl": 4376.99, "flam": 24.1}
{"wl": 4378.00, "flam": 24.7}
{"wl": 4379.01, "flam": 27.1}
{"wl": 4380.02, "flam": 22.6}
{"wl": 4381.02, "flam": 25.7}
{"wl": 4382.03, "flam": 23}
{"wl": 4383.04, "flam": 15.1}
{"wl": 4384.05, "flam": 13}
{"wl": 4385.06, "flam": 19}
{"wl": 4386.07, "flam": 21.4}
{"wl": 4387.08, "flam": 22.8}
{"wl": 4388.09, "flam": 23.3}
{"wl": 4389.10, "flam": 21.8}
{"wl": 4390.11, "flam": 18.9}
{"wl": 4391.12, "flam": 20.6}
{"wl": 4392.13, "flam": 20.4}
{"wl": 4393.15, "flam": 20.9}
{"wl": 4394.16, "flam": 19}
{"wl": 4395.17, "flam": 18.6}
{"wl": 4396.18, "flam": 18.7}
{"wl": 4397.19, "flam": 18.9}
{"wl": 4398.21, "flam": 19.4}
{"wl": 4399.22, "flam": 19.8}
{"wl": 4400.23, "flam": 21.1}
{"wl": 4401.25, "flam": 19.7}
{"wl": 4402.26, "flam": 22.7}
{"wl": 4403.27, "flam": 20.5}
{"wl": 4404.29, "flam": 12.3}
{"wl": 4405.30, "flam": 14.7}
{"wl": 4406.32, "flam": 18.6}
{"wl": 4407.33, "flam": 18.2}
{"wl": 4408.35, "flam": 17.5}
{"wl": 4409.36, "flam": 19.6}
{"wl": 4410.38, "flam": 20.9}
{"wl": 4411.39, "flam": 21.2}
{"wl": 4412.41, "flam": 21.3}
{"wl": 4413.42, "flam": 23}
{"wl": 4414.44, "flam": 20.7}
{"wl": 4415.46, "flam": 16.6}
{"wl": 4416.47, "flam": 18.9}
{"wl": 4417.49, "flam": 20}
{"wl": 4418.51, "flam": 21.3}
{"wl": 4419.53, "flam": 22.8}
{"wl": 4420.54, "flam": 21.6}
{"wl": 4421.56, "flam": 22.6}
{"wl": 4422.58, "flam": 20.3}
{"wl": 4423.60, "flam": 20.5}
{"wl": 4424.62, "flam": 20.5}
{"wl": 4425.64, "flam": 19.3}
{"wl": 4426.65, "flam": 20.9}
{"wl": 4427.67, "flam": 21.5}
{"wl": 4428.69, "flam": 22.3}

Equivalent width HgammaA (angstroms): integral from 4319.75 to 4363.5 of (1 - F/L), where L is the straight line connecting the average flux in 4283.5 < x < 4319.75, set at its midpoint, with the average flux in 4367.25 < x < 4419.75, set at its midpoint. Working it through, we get 3.1 angstroms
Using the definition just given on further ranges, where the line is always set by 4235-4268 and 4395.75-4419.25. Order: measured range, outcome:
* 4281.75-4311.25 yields 6.35 angstroms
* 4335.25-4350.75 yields 2.76 angstroms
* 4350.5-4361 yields 2.52 angstroms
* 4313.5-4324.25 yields -0.47 angstroms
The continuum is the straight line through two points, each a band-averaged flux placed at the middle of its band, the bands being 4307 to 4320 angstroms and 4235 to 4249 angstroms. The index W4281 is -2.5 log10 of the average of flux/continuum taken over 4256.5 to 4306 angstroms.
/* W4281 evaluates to 0.07 mag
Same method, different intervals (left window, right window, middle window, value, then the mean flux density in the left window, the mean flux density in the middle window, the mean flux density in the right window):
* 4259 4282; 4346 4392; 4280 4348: 0.11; 17.4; 16.2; 18.6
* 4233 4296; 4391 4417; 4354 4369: 0.16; 17.7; 16.2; 19.4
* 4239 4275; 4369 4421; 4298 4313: 0.42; 17.9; 12.7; 20.3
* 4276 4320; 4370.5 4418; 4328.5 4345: 0.08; 16.1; 16.5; 20.2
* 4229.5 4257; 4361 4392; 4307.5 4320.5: 0.13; 18.3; 17.2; 20.2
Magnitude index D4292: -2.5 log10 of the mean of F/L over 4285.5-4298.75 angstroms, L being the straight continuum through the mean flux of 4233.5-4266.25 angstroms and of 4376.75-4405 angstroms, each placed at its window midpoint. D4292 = 0.18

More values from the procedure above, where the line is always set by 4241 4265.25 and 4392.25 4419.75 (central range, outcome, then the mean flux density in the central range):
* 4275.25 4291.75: 0.084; 17.2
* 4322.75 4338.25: 0.094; 17.4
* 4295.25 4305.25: 0.374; 13.3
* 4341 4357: 0.236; 15.3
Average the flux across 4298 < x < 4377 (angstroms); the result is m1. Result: 16.5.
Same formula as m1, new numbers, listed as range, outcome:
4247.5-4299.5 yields 17.2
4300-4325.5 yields 15.9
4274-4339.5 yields 16.5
